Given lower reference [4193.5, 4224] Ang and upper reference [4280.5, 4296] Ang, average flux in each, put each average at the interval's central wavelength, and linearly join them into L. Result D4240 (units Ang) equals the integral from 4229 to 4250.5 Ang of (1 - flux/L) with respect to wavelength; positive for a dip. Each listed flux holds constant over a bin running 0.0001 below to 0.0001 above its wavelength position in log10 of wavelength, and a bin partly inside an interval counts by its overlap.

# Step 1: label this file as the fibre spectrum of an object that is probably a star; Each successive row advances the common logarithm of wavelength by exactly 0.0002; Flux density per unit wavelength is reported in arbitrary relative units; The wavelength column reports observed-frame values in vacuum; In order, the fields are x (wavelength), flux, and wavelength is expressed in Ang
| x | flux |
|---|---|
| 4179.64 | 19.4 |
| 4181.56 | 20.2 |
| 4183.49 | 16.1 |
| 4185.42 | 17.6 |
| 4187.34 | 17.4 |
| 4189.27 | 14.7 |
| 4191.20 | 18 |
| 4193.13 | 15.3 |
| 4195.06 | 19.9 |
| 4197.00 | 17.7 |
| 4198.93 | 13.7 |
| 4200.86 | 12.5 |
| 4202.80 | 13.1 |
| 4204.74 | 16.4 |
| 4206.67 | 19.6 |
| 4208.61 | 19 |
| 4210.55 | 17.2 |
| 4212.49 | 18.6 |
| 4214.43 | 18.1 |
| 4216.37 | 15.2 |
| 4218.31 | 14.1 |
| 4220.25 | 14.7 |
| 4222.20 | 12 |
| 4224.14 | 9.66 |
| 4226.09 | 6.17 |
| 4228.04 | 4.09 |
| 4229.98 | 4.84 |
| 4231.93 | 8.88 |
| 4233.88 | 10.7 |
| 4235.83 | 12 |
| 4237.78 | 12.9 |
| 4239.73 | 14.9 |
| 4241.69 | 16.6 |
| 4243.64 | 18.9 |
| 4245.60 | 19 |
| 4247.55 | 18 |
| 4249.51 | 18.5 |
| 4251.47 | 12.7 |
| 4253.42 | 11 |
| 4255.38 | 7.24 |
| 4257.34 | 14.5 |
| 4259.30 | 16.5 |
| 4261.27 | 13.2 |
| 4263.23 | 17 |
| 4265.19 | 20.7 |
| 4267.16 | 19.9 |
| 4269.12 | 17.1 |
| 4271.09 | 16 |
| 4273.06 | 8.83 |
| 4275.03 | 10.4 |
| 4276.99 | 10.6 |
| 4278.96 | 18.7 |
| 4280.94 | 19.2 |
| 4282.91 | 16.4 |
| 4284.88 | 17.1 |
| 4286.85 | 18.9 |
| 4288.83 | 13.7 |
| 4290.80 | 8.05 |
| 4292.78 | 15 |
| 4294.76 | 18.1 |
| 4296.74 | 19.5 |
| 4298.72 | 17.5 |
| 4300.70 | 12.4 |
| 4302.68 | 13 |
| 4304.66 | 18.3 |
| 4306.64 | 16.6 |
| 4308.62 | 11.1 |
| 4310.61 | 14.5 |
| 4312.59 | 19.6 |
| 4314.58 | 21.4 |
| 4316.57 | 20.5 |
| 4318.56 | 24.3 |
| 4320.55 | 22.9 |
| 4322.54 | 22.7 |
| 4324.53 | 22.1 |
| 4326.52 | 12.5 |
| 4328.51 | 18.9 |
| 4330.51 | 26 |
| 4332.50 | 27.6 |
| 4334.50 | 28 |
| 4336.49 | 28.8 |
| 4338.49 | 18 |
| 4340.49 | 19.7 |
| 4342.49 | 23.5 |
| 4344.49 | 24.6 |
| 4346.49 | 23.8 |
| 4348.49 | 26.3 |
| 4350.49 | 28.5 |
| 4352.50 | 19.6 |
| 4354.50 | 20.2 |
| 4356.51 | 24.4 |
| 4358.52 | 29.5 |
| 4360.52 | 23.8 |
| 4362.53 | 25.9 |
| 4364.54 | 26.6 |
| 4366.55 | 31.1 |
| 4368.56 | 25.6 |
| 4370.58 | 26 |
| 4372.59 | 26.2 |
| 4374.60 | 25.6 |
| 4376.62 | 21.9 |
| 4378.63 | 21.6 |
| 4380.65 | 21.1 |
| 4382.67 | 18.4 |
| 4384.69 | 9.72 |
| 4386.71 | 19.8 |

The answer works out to 2.4 Ang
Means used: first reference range 15.9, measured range 14.1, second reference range 15.7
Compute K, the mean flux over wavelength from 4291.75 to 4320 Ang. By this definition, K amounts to 17.3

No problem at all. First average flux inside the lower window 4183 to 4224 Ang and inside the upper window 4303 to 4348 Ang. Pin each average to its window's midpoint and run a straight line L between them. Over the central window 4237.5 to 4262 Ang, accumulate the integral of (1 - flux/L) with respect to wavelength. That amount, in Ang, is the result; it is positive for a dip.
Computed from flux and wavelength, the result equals 4.1 Ang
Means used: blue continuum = 16.1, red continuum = 21.1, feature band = 15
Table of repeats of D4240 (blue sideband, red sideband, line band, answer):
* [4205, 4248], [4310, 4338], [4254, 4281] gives 3.99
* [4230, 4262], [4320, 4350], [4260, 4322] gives 6.55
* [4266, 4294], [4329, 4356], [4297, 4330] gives 2.95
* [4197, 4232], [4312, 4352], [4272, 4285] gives 3.06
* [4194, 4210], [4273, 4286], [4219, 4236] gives 7.24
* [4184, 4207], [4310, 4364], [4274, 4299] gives 6.10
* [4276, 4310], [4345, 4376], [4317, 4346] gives -2.24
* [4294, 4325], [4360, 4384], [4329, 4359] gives -3.89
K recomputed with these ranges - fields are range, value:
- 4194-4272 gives 14.6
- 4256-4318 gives 16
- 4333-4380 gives 24.8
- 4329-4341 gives 24.6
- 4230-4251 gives 14.5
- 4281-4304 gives 15.6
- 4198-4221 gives 16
